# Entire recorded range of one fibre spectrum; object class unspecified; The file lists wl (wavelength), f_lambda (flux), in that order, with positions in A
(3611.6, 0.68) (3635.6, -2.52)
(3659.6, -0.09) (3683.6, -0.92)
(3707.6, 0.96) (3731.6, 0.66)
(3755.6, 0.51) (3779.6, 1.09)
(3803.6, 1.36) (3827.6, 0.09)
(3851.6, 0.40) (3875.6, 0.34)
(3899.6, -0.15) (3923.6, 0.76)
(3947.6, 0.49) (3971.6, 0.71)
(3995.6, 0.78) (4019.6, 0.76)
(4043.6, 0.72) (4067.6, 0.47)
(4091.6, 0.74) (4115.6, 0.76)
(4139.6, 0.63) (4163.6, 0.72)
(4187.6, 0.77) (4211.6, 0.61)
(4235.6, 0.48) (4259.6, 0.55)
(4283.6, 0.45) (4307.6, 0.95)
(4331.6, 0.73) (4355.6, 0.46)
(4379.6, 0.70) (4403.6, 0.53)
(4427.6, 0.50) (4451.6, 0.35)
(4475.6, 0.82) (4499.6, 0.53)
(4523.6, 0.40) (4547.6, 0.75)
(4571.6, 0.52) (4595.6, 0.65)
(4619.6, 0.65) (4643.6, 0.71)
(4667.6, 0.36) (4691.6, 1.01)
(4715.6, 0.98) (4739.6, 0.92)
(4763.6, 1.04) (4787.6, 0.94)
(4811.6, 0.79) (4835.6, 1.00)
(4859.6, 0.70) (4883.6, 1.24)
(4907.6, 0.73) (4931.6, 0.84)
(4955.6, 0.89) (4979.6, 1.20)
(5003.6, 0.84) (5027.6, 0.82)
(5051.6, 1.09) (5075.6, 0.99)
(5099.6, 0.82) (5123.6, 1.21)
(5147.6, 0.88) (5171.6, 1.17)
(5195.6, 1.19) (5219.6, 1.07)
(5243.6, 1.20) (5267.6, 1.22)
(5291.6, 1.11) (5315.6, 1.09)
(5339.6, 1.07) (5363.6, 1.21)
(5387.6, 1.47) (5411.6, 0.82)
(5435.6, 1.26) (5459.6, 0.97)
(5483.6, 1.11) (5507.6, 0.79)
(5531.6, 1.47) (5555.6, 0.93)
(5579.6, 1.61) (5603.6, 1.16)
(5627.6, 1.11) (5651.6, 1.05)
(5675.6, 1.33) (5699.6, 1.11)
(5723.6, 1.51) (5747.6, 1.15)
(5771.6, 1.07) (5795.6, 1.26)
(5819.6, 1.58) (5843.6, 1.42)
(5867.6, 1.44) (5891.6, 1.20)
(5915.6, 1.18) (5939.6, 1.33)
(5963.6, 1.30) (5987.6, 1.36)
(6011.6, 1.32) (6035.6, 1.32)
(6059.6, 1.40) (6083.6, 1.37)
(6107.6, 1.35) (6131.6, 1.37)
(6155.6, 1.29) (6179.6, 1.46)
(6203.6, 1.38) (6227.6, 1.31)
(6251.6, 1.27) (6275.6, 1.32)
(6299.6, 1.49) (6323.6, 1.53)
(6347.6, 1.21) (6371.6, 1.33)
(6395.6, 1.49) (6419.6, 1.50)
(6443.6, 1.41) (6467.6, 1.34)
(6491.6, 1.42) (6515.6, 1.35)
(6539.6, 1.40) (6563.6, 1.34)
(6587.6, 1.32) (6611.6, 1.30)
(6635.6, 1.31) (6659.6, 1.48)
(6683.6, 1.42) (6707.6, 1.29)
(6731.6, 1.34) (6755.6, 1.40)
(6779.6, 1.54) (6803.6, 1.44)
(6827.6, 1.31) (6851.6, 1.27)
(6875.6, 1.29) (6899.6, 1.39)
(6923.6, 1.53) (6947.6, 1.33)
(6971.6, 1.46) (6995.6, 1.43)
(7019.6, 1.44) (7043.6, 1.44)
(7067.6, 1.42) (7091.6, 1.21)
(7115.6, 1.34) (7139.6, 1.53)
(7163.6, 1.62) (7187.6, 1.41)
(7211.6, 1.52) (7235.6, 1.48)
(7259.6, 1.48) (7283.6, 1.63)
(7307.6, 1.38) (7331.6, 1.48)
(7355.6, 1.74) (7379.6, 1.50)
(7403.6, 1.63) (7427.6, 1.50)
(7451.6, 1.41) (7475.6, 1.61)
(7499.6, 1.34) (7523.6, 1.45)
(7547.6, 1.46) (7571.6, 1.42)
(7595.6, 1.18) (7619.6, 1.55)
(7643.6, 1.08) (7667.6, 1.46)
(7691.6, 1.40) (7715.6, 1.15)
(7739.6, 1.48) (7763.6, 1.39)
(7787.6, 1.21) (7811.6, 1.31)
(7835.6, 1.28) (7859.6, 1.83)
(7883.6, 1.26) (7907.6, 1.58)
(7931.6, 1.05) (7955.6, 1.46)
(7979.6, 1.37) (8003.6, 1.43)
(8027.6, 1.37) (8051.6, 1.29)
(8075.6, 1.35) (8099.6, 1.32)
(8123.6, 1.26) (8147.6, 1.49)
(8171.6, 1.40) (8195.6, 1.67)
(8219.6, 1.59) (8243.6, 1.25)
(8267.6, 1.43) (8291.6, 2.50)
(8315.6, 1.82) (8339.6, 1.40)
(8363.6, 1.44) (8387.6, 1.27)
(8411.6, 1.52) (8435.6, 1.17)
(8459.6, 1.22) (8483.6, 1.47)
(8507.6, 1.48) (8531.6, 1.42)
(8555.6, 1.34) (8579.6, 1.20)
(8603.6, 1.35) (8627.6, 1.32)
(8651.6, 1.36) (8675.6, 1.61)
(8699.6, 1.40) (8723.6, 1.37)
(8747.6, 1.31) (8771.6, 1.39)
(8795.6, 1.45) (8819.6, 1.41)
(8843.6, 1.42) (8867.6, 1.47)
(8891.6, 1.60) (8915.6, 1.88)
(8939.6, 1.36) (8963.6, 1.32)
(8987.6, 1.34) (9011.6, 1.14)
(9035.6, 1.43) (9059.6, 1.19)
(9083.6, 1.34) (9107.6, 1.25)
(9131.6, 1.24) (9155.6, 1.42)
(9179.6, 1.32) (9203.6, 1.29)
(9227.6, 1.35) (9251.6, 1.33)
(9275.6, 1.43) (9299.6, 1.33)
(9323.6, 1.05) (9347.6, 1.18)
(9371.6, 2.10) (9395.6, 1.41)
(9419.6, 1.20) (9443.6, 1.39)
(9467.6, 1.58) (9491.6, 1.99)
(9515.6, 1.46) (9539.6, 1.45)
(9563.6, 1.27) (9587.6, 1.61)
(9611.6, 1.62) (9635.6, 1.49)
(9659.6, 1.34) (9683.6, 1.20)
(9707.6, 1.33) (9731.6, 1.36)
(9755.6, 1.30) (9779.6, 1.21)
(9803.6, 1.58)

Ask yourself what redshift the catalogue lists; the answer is 0.264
